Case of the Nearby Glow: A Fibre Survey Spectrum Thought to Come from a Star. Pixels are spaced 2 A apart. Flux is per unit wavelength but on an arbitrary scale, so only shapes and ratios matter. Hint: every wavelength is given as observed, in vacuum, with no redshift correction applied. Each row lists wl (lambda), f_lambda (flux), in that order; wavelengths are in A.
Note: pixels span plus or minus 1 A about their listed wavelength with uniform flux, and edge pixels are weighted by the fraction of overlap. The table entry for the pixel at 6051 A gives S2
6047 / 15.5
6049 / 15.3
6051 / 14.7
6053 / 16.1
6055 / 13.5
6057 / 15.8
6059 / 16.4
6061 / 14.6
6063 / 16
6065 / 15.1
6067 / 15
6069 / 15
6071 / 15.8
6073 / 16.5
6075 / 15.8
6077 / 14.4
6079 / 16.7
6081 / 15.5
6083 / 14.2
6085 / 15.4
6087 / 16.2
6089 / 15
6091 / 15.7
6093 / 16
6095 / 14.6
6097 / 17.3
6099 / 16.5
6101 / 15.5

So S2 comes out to 14.7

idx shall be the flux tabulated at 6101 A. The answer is 15.5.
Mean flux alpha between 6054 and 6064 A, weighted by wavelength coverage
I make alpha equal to 15.3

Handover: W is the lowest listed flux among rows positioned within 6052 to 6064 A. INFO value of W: 13.5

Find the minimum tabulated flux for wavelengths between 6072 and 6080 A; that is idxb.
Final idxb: 14.4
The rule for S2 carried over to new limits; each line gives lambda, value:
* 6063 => 16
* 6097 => 17.3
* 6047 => 15.5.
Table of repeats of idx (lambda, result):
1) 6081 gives 15.5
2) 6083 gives 14.2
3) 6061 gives 14.6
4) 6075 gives 15.8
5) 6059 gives 16.4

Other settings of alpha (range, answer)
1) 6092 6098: 16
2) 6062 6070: 15.3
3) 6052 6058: 15.1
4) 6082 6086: 14.8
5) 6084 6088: 15.8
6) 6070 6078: 15.6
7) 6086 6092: 15.6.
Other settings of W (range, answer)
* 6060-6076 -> 14.6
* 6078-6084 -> 14.2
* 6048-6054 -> 14.7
